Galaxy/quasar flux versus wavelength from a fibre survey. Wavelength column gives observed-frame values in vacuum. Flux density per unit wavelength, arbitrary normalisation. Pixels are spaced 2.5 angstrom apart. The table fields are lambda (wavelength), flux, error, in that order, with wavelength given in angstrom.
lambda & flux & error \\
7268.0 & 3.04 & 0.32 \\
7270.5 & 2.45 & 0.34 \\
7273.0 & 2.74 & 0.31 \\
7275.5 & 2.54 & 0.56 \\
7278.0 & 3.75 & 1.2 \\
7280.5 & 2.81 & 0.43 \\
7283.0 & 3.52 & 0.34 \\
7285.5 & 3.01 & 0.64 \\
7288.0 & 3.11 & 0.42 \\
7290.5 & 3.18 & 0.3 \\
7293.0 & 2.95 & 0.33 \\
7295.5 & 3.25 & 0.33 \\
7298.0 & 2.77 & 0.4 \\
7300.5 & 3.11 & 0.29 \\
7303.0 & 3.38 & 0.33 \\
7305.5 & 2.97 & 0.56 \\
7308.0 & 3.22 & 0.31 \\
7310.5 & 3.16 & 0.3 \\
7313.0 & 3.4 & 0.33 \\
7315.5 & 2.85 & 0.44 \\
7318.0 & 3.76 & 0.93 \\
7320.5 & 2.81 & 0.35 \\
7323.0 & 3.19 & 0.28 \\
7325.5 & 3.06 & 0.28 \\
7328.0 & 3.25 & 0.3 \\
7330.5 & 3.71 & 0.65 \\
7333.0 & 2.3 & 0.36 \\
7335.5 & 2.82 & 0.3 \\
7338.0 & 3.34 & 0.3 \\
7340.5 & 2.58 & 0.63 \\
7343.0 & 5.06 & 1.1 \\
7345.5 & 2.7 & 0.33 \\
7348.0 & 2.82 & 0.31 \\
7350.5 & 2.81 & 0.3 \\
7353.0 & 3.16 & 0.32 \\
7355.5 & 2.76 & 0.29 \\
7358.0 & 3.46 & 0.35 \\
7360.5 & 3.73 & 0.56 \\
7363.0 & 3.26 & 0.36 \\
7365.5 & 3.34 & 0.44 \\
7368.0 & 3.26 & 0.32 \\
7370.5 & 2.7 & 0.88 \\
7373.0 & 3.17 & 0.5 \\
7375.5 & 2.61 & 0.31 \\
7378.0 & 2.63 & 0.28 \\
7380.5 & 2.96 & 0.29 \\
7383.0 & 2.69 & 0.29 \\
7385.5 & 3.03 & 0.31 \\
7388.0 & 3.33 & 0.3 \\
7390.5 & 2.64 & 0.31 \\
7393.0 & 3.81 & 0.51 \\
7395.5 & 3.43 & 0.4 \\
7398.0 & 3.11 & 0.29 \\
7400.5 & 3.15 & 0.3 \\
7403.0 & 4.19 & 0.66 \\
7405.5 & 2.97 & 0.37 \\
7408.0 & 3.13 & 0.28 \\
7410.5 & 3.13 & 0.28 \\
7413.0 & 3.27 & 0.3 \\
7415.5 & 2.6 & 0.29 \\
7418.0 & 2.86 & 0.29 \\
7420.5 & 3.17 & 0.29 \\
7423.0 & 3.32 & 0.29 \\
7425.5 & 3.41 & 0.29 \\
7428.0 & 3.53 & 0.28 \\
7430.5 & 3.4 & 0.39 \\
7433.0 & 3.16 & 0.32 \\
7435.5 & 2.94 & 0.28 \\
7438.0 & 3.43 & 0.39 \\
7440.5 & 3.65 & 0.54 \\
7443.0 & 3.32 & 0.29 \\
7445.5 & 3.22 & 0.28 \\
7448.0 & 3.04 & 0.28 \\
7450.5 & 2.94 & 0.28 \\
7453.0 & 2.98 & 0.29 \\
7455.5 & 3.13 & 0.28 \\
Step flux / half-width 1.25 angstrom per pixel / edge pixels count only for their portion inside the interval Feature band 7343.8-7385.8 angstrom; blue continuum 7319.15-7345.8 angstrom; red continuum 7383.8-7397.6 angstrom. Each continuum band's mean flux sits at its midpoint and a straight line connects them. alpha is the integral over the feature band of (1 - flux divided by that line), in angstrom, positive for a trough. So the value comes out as 2.3 angstrom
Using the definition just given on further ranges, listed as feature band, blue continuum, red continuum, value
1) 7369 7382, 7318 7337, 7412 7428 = 1.2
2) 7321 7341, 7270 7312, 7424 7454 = 0.5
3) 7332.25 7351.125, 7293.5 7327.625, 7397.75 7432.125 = 0.5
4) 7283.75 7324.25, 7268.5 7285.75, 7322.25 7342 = -1.7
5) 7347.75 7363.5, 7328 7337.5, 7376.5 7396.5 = -0.7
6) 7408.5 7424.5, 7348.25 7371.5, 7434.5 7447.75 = 0.9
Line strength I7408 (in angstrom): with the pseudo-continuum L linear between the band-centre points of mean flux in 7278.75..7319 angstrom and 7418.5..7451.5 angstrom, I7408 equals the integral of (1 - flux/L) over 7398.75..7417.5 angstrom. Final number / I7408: 0.3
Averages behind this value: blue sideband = 3.16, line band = 3.19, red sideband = 3.26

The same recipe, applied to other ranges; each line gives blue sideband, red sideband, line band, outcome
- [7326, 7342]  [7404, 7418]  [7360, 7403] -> -1.4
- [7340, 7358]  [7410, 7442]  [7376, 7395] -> 1.1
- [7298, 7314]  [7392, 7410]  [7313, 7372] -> 1.5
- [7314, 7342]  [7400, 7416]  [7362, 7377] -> 0.5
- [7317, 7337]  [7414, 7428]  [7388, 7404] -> -1.3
